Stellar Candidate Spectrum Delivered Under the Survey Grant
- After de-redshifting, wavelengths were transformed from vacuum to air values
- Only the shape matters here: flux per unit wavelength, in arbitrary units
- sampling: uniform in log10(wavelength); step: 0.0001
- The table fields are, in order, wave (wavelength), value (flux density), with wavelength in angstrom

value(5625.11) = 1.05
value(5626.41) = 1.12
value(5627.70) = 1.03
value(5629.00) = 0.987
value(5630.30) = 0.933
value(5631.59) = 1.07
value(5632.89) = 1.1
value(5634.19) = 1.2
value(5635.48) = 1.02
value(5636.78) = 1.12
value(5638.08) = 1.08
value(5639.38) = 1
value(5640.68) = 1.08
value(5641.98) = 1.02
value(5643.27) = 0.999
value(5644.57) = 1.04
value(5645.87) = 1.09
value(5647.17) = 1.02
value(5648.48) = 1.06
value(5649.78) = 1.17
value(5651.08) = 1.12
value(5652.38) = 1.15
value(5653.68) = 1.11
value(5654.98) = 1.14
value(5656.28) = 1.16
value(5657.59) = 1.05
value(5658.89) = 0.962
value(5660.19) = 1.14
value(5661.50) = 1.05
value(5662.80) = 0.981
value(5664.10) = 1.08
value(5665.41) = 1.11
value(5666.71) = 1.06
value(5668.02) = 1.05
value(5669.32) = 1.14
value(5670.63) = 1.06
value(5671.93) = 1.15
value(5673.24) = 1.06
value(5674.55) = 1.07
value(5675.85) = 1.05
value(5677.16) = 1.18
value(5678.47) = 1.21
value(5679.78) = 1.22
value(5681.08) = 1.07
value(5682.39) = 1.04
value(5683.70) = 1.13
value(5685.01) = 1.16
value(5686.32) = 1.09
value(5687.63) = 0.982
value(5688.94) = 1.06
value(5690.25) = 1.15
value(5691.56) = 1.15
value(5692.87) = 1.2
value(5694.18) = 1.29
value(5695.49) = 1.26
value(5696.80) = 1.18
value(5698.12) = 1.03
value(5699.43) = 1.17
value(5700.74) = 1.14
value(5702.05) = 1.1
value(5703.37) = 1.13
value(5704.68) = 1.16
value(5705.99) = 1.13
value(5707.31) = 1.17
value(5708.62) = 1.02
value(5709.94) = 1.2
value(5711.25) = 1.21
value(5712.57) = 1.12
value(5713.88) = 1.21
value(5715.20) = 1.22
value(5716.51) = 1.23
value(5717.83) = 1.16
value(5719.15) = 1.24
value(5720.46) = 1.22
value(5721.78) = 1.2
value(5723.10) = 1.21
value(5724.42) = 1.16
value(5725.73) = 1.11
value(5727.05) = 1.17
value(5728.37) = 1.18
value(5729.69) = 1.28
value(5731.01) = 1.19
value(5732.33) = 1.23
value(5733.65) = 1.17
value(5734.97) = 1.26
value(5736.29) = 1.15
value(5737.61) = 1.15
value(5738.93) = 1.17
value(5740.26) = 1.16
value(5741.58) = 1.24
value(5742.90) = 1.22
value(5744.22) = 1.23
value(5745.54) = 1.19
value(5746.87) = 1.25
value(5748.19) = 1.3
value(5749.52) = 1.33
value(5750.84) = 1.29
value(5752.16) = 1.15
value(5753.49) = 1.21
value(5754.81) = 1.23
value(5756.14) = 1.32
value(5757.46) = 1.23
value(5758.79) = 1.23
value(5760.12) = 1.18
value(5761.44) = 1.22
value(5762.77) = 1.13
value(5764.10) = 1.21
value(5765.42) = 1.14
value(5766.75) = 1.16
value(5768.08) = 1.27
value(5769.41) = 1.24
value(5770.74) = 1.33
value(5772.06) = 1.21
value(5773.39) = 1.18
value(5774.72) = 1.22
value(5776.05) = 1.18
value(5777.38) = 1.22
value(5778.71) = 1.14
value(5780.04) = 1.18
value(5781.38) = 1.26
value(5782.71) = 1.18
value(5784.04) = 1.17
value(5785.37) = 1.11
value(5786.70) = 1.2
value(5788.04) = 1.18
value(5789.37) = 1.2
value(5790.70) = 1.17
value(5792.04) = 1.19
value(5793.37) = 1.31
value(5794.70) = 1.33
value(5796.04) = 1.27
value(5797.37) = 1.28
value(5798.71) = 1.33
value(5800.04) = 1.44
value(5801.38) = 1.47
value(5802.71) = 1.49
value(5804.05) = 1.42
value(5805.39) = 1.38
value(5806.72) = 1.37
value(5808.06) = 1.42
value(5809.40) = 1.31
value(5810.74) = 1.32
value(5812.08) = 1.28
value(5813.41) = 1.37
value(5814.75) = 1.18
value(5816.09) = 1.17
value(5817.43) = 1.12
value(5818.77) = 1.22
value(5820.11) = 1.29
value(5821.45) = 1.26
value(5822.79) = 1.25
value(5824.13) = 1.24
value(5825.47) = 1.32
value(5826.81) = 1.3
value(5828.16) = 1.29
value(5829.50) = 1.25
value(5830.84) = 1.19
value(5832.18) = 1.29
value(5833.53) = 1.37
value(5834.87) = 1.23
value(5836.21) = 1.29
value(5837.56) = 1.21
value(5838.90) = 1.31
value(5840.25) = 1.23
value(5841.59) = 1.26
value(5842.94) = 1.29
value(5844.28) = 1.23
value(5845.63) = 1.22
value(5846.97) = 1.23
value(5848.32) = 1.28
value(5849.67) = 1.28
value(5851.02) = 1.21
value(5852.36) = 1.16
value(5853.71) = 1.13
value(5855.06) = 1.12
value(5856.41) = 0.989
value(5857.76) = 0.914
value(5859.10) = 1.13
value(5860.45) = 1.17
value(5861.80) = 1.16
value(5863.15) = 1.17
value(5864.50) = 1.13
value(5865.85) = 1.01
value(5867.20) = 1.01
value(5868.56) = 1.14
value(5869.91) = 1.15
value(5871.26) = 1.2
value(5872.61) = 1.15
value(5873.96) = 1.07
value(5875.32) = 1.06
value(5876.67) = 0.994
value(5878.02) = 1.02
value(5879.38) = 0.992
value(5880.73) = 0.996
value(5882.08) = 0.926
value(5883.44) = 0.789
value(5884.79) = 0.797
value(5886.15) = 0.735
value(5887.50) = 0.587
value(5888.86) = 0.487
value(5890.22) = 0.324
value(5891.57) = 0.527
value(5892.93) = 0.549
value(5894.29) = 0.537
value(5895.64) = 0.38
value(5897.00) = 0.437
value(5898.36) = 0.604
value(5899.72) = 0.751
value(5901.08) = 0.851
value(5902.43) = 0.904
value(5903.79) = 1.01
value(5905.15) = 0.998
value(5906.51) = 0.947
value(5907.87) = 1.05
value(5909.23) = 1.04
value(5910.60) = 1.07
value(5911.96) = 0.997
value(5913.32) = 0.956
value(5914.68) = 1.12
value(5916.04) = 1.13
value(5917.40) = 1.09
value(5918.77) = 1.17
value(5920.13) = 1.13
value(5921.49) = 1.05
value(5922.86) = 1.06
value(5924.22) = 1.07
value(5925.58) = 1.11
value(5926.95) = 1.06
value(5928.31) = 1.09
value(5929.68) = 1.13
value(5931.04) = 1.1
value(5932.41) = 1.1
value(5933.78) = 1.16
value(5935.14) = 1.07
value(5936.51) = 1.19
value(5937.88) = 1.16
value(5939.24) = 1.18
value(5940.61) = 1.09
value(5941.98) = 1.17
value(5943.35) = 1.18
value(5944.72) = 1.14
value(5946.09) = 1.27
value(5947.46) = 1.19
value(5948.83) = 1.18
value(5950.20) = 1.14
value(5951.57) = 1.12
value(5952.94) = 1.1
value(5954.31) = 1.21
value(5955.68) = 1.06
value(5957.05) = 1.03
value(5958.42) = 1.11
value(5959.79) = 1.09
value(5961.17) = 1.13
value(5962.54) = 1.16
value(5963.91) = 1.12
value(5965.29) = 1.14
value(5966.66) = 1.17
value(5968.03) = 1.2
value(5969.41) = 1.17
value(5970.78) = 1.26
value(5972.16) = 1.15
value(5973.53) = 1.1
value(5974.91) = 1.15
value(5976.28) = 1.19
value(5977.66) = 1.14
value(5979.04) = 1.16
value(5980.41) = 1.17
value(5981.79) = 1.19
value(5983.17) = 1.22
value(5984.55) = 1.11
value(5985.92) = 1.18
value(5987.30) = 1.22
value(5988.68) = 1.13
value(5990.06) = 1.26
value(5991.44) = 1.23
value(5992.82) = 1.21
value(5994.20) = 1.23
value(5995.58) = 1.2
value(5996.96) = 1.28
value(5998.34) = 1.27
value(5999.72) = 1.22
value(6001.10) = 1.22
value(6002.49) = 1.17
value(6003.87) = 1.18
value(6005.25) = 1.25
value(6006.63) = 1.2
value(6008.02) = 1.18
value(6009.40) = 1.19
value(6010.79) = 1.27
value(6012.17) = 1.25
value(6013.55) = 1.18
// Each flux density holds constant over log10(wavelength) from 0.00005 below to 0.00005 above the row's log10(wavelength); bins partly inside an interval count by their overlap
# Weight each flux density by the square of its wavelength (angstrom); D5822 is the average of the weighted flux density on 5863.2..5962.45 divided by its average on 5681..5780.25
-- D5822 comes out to 0.90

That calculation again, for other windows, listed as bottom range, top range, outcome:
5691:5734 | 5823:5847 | 1.12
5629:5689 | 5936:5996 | 1.19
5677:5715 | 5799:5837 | 1.19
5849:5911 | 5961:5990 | 1.30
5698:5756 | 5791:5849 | 1.12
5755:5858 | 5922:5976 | 0.96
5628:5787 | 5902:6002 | 1.07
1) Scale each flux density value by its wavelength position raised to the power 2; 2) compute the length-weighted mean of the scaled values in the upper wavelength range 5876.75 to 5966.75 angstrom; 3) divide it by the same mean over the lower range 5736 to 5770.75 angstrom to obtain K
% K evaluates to 0.86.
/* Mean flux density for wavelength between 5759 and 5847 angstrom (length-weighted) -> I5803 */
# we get 1.26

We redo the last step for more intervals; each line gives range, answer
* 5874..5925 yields 0.872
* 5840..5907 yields 0.963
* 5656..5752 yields 1.15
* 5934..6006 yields 1.17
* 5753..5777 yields 1.22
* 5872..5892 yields 0.833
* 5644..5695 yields 1.1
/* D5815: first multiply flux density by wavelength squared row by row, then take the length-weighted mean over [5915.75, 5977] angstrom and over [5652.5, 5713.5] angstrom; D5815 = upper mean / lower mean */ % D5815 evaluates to 1.11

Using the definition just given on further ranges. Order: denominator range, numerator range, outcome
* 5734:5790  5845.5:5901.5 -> 0.80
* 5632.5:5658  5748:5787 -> 1.17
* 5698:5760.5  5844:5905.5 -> 0.83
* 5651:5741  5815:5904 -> 0.97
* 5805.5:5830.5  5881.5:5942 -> 0.75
